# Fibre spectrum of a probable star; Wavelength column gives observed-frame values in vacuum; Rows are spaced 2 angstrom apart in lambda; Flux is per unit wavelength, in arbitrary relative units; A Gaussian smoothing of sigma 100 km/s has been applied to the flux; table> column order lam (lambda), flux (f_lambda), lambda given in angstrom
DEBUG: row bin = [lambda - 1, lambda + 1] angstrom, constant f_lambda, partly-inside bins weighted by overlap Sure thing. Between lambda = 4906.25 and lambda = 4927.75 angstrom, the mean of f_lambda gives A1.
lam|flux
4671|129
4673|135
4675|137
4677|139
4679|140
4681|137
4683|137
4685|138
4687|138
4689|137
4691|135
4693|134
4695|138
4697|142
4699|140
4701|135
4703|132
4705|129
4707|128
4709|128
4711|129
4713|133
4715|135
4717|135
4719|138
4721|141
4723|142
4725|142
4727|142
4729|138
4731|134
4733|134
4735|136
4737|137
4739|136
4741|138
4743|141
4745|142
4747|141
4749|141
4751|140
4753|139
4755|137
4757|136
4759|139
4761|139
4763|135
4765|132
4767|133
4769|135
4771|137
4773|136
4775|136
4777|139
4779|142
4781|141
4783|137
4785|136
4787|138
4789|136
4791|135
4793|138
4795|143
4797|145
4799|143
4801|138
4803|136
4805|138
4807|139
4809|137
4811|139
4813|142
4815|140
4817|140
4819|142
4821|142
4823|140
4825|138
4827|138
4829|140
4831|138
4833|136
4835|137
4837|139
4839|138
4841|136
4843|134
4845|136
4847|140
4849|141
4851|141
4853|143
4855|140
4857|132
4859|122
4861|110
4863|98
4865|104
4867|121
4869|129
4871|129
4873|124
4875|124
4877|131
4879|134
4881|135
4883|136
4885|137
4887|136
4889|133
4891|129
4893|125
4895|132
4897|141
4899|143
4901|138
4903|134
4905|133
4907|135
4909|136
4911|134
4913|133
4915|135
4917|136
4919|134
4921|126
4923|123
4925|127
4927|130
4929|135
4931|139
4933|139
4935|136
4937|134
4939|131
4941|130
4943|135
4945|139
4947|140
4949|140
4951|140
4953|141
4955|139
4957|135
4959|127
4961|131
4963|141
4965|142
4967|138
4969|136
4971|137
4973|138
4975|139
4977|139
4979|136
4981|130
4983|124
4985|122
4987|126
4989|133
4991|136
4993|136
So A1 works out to 132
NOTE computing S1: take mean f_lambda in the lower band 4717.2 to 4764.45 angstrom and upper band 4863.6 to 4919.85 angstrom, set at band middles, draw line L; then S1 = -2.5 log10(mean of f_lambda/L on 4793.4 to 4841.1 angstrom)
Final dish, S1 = -0.03 mag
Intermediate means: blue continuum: 138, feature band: 139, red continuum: 132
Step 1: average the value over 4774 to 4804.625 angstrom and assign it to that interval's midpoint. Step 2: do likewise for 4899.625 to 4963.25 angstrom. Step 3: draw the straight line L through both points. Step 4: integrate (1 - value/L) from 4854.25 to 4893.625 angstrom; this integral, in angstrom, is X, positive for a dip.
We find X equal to 2.9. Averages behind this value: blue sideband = 139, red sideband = 135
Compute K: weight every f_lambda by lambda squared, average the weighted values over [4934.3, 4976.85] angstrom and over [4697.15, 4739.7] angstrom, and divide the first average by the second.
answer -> 1.11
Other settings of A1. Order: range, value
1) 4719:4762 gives 139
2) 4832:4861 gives 136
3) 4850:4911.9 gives 130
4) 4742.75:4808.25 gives 138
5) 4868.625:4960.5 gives 134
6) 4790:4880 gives 134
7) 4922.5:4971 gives 135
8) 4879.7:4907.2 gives 135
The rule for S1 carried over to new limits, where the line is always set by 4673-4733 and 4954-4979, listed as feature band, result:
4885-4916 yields 0.02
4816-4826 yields -0.03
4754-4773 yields 0.00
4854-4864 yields 0.14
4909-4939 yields 0.03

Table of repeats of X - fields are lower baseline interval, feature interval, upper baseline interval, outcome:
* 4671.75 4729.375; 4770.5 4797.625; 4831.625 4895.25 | -1.0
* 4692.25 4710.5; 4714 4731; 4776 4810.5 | -0.5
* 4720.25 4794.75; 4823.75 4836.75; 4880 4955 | -0.1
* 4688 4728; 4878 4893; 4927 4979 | 0.3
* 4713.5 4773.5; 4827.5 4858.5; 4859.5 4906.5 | -1.6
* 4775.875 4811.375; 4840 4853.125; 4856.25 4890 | -0.9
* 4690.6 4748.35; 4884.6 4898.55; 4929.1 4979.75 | 0.3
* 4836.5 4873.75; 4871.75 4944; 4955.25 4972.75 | -0.3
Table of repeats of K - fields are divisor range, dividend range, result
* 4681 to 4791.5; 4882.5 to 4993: 1.07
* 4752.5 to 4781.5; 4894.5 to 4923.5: 1.04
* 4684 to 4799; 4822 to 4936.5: 1.02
